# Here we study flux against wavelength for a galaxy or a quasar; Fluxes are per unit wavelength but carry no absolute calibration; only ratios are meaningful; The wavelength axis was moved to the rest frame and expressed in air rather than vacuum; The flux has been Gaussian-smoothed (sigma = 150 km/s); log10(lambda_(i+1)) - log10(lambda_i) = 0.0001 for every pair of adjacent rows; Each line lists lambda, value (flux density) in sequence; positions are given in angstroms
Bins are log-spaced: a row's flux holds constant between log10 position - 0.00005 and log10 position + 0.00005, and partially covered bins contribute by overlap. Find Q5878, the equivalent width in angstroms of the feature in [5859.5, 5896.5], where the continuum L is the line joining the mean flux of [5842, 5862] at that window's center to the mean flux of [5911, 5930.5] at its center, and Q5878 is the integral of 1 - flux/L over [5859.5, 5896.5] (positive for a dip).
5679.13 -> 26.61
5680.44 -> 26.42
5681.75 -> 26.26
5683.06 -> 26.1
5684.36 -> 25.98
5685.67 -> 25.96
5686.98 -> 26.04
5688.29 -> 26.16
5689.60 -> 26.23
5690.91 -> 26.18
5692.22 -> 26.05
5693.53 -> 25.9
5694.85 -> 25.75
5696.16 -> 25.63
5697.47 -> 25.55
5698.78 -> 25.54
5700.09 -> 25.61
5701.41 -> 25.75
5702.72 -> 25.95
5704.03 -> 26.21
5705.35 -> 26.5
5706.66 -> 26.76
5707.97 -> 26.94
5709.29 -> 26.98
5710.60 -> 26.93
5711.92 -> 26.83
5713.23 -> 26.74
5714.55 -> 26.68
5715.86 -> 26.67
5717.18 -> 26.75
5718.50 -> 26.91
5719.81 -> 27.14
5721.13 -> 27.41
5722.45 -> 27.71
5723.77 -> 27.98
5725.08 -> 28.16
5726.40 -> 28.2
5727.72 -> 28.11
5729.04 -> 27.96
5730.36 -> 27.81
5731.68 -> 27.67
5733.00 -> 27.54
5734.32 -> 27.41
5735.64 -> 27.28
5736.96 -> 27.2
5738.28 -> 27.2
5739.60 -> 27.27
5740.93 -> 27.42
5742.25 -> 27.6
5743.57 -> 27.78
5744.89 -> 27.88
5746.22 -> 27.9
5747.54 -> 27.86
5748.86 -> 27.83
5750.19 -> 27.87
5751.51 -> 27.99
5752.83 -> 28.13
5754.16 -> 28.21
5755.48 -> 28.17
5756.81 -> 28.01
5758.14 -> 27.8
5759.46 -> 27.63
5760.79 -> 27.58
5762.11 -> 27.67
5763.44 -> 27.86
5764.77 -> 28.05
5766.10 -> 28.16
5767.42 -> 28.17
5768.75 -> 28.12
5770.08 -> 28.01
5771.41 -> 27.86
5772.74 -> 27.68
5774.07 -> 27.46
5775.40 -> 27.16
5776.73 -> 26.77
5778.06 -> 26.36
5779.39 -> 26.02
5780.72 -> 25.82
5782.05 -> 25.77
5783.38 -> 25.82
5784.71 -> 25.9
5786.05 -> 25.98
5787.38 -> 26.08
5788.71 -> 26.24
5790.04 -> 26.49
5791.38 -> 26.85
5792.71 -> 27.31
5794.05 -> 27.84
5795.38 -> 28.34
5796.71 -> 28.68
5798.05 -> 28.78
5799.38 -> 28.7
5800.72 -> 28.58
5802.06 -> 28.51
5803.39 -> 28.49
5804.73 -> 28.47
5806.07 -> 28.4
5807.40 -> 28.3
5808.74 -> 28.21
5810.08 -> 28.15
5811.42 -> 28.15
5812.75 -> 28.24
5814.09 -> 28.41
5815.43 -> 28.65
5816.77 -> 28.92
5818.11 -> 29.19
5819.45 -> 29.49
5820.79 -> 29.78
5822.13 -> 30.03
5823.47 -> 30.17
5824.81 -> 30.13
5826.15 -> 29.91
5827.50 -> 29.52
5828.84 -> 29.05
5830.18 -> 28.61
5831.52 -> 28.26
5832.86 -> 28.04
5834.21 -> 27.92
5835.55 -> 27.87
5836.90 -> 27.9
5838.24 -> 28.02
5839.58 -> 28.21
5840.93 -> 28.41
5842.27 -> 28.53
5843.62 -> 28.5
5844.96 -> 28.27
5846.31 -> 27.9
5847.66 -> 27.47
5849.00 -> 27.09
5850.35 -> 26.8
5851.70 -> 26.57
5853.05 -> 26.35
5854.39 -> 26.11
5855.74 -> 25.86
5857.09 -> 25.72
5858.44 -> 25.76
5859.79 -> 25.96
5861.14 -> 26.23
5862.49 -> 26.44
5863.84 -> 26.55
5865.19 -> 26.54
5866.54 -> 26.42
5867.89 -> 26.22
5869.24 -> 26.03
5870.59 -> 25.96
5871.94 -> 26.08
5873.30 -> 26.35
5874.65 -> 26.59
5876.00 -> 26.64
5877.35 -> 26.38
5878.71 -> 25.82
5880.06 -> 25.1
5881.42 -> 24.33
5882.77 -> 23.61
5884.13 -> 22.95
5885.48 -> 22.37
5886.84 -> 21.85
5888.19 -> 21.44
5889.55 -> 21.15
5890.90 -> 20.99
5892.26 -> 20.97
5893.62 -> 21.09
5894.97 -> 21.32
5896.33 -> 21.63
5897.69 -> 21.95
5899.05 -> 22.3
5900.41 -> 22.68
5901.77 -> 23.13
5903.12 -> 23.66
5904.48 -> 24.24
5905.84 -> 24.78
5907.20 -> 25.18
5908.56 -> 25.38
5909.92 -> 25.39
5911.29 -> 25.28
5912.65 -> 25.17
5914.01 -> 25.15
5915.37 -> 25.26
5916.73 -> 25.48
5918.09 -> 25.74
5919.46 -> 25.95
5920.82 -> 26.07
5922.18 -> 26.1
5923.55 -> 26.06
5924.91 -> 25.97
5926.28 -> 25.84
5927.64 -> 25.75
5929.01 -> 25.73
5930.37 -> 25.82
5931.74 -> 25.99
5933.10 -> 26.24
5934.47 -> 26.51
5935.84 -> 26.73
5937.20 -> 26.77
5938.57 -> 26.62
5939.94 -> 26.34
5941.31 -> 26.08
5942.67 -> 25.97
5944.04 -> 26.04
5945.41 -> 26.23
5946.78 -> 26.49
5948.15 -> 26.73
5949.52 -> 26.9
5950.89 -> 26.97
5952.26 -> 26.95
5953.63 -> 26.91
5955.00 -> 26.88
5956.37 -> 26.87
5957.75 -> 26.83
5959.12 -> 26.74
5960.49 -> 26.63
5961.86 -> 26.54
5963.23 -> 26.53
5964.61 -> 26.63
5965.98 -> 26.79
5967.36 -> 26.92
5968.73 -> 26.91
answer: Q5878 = 2.81 angstroms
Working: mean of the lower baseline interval 26.8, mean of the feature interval 24.4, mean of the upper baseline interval 25.7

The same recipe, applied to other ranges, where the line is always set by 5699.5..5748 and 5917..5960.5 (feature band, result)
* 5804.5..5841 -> -2.62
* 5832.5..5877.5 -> -0.42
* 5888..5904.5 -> 2.83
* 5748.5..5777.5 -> -0.83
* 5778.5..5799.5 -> 0.06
